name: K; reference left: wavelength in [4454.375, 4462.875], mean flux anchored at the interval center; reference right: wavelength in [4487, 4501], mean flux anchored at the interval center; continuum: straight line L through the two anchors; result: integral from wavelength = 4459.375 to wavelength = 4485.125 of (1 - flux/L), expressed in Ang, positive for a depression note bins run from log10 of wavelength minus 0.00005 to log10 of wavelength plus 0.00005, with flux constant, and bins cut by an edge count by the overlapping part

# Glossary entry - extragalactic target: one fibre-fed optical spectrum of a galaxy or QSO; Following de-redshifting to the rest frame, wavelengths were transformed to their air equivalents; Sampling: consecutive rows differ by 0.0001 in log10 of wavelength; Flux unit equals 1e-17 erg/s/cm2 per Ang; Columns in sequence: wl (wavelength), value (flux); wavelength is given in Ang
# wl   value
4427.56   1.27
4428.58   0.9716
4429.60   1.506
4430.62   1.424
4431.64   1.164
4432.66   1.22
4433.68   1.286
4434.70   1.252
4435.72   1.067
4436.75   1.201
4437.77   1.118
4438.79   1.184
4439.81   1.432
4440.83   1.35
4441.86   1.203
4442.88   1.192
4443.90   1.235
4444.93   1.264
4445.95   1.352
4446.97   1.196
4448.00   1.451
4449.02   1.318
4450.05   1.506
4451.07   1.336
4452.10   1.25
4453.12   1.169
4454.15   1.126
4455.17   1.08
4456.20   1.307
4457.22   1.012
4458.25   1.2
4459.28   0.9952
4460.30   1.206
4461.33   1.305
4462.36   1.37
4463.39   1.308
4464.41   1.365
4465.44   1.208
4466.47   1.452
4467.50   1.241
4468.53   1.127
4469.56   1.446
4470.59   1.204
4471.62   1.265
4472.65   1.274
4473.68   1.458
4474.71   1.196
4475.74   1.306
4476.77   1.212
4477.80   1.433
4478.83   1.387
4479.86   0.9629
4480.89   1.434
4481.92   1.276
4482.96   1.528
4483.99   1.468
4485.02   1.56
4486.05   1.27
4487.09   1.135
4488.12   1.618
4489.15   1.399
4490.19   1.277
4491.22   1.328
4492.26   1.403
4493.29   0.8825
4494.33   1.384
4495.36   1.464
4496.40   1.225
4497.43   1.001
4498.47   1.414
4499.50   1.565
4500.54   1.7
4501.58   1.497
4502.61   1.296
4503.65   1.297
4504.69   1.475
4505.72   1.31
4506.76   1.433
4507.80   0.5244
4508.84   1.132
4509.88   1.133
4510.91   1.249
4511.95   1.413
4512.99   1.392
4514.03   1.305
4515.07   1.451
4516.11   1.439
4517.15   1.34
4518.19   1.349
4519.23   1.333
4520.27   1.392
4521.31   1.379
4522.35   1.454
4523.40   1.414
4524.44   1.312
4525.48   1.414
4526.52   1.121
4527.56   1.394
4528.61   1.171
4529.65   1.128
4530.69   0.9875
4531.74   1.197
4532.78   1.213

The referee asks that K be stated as -1.3 Ang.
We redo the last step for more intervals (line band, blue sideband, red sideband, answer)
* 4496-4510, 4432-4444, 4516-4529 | 0.3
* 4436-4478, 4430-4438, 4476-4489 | 0.8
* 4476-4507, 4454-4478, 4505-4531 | -2.1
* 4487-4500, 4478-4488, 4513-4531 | 0.2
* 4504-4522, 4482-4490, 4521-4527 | 0.9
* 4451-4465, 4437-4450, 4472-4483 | 0.9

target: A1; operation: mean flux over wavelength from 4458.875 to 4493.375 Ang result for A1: 1.31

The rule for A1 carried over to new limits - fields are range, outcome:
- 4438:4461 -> 1.24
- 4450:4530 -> 1.3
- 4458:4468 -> 1.27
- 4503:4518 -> 1.28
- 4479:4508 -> 1.34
